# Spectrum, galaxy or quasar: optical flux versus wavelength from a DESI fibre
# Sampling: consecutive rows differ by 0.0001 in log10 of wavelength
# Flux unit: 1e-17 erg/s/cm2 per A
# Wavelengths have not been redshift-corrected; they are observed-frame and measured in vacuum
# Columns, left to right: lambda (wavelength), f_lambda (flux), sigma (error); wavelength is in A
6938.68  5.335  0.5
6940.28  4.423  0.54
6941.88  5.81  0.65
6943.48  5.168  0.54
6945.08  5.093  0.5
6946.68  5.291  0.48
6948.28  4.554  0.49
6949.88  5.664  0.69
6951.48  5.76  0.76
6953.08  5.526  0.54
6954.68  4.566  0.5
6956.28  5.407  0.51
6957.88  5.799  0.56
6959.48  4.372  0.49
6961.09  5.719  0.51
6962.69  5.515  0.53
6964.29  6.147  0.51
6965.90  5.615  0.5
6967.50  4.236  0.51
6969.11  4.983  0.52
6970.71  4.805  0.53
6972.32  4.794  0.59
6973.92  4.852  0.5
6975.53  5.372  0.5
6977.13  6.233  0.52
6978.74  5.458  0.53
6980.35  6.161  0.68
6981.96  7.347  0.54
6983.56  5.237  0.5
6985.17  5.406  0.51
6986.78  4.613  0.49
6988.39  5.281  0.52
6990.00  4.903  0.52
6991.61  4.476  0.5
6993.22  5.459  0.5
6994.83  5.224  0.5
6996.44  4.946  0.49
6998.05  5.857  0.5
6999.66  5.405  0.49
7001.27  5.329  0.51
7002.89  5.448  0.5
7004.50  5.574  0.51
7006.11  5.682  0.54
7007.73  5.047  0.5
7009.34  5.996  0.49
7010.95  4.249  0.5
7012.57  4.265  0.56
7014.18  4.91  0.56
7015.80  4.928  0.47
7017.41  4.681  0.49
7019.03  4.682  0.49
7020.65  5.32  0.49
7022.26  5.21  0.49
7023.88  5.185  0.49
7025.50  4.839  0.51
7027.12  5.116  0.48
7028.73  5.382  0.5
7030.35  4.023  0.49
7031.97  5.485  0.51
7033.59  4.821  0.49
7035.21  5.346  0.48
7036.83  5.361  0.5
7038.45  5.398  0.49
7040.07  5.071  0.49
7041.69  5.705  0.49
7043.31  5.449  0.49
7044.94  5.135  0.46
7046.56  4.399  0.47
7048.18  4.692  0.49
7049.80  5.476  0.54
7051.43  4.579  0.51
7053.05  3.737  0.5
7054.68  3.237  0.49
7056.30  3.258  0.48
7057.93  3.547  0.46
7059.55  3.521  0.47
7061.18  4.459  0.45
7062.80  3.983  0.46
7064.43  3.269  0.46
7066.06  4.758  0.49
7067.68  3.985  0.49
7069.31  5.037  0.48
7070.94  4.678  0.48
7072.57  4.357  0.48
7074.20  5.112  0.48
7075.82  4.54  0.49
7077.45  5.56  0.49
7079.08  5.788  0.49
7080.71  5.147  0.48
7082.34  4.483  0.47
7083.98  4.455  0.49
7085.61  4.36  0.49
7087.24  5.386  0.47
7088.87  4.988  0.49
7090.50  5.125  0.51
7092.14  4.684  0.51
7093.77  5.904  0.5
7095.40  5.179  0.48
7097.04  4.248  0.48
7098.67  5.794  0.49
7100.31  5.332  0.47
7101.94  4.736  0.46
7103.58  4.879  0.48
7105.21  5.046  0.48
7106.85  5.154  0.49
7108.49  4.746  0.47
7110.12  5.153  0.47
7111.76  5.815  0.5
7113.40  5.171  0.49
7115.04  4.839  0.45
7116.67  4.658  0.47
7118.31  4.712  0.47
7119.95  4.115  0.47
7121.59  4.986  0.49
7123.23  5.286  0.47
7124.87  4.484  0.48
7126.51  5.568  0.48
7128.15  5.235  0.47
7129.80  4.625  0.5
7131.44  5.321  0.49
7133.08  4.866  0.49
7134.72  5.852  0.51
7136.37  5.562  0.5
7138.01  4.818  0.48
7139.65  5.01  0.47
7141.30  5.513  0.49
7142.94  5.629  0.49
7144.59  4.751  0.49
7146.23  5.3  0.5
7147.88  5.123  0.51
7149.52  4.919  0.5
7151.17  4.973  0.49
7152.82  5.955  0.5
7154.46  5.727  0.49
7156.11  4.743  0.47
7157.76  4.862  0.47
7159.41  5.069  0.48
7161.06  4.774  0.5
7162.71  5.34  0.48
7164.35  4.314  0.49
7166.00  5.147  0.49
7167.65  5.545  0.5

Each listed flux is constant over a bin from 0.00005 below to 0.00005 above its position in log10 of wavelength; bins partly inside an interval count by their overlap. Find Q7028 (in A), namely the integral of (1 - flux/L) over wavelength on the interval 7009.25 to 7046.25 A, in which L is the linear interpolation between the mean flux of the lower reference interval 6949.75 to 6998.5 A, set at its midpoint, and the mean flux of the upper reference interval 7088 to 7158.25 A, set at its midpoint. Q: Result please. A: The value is 1.5 A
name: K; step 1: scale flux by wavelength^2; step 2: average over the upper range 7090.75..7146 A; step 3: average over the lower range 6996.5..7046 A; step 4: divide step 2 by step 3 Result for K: 1.01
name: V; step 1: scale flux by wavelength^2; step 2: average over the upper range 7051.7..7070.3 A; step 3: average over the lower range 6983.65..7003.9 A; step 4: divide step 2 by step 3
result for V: 0.8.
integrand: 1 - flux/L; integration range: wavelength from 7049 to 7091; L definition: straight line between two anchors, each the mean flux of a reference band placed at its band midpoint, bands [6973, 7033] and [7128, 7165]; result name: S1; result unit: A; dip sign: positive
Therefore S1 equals 5.7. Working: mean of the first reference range 5.23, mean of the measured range 4.49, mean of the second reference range 5.14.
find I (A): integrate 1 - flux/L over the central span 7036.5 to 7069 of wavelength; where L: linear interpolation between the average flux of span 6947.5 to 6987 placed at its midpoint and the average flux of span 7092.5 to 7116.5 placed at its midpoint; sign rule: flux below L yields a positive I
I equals 4.8 A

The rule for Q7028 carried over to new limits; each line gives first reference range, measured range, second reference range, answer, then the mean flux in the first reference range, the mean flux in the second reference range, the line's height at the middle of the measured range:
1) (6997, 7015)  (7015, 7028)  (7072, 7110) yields 0.5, 5.25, 5.01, 5.2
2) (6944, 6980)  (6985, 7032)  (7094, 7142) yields 1.1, 5.27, 5.07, 5.21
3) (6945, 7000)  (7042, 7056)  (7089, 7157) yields 1.7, 5.32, 5.11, 5.21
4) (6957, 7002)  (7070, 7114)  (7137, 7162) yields 1.5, 5.34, 5.15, 5.21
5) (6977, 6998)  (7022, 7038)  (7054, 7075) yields -1.3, 5.43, 4.1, 4.69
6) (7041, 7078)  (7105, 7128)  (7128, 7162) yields -0.3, 4.44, 5.17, 4.93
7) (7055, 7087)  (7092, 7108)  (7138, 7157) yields -1.3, 4.44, 5.22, 4.73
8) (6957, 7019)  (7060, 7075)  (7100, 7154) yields 2.3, 5.26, 5.1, 5.17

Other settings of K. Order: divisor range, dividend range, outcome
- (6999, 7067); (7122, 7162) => 1.11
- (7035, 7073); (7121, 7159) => 1.18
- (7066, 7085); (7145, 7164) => 1.09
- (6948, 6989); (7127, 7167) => 1.01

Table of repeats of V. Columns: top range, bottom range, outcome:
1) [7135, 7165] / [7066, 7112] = 1.05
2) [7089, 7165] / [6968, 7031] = 1.02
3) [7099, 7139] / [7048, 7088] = 1.15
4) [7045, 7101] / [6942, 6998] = 0.90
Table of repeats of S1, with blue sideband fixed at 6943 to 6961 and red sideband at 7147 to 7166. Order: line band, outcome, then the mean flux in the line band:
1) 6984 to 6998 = 0.3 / 5.09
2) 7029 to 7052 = 0.4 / 5.08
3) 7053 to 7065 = 3.5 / 3.63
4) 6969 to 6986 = -1.1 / 5.54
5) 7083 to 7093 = 0.6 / 4.83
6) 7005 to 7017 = 0.4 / 5.02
